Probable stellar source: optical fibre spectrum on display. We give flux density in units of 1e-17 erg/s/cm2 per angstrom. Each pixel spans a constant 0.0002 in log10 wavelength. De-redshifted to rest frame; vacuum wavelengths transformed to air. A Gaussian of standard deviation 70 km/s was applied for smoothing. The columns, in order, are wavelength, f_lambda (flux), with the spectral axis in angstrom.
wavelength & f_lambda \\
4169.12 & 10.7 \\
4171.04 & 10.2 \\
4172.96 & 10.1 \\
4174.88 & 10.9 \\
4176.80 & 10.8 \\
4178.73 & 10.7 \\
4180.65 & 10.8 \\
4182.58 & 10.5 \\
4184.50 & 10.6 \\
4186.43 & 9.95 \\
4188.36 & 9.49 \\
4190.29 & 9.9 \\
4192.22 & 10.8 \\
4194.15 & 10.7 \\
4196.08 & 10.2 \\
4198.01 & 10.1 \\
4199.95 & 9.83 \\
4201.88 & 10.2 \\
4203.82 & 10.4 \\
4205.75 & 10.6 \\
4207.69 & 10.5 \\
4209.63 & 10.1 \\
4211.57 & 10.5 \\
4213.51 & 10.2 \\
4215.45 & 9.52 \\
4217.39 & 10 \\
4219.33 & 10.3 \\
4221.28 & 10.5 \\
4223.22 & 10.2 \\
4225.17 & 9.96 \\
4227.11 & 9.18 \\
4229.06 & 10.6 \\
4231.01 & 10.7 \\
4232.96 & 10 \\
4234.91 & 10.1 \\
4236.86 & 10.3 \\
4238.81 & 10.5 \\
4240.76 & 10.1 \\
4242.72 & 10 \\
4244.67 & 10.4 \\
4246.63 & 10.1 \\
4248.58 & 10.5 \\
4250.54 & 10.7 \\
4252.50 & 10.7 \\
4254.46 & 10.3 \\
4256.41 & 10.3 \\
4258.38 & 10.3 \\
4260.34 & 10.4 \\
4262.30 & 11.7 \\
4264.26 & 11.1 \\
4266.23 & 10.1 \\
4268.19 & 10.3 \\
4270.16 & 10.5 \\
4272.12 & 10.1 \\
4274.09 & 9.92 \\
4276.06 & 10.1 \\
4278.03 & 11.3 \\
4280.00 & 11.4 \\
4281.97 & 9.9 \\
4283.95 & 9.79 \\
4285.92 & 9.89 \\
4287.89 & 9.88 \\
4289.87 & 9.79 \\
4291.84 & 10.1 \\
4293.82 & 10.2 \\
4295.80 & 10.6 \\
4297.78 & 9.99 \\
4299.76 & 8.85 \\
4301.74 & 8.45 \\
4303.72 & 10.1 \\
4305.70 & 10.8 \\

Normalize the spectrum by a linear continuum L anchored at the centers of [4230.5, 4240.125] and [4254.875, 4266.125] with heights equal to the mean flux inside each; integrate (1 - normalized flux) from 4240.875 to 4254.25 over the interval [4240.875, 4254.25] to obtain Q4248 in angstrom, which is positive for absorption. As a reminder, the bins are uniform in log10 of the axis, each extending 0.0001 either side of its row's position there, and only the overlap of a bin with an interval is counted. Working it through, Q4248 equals 0.1 angstrom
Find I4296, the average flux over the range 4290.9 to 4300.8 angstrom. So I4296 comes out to 9.93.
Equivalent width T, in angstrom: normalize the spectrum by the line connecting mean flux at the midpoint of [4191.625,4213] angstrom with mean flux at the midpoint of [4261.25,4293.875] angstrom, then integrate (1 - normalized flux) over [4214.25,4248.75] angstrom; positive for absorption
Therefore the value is 0.7 angstrom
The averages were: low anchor 10.3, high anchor 10.4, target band 10.2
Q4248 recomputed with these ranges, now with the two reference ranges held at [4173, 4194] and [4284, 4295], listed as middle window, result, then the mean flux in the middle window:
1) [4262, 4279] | -0.8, 10.5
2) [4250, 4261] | -0.3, 10.4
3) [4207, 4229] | 0.4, 10.1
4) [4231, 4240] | -0.1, 10.3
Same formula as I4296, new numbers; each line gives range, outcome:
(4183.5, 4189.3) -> 10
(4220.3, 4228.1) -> 9.96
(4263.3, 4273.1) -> 10.4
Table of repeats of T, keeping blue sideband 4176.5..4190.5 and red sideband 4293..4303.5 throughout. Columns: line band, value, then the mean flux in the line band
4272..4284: -0.81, 10.4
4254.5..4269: -1.06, 10.6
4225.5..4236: -0.06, 10.1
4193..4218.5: -0.04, 10.2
